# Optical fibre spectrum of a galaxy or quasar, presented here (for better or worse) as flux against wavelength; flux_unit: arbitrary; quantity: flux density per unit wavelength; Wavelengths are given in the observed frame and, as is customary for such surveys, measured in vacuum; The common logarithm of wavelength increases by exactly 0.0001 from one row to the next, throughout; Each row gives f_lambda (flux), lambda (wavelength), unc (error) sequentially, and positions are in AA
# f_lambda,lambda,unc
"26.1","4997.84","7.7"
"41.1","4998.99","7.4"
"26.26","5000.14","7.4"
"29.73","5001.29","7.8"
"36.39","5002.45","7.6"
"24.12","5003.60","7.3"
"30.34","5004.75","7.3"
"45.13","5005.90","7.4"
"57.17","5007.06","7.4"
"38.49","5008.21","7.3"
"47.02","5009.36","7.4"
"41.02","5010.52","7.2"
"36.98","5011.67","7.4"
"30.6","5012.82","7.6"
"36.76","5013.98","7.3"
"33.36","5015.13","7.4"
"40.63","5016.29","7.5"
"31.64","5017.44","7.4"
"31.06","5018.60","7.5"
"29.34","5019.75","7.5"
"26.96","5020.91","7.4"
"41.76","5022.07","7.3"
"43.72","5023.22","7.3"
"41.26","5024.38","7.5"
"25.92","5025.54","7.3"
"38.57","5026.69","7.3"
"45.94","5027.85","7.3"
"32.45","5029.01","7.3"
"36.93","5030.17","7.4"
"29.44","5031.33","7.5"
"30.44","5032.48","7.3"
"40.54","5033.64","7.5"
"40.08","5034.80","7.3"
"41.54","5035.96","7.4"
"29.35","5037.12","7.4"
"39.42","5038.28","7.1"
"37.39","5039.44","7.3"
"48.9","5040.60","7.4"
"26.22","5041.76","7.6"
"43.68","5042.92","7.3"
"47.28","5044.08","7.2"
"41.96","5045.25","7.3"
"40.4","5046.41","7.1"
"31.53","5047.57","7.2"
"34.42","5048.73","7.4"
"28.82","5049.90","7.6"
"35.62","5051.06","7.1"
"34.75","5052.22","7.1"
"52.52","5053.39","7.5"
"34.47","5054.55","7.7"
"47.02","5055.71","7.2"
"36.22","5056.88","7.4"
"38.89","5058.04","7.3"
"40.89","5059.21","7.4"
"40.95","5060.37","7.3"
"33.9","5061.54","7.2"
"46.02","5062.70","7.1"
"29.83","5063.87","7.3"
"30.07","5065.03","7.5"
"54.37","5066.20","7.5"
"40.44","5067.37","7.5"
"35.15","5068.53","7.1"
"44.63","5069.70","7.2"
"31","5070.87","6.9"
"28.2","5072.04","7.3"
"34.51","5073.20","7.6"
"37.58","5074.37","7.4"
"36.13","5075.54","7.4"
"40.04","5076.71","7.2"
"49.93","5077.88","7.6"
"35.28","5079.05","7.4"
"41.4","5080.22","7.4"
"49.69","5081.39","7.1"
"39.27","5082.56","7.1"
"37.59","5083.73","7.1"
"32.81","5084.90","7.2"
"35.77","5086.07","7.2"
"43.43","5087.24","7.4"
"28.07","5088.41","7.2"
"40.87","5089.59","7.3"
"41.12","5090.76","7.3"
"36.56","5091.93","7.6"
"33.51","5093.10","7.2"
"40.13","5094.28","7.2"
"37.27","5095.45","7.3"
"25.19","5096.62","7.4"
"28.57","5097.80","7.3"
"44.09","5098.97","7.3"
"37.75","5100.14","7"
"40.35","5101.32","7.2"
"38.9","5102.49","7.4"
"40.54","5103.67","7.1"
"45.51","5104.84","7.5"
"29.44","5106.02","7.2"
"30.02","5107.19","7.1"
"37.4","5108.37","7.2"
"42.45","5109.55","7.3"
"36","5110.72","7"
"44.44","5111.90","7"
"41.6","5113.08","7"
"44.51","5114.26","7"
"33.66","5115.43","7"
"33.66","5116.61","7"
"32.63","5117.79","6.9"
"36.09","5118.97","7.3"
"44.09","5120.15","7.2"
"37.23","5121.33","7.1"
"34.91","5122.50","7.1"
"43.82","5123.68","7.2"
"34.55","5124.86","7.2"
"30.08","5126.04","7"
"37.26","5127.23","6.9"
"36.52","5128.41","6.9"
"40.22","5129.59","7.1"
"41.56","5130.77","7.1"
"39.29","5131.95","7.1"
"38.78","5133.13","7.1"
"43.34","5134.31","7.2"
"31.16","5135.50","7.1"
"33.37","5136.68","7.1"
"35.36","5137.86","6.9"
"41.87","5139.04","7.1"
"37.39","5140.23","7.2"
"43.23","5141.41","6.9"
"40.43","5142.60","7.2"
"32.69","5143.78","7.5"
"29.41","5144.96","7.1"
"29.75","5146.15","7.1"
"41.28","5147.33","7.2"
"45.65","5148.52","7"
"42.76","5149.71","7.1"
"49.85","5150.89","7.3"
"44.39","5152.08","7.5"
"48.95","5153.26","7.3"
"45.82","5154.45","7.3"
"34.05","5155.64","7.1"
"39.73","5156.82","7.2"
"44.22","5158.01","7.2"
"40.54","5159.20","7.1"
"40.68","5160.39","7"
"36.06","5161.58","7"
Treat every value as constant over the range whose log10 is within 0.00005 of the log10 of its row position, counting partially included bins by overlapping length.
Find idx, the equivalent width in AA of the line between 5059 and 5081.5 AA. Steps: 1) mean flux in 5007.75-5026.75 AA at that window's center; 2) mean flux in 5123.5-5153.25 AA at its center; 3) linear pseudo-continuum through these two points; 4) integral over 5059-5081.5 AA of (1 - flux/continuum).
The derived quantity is -0.9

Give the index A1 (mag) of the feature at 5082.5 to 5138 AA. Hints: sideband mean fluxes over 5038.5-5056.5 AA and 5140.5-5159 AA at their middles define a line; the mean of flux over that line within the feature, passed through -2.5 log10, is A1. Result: 0.08 mag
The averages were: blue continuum 39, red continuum 40.8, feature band 37.3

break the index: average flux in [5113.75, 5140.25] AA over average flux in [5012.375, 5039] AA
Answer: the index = 1.1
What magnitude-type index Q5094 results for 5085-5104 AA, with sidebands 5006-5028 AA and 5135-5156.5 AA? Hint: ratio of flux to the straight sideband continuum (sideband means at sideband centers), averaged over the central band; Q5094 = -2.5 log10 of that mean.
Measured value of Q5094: 0.05 mag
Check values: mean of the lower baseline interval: 37.8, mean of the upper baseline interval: 39.4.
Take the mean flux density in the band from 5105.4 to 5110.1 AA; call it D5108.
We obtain 34.8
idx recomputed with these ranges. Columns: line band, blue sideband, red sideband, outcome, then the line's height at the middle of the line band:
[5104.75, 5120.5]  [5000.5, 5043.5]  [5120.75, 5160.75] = 0.4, 38.6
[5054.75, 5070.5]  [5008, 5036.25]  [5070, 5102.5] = -1.1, 37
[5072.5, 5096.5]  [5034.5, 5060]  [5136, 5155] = 0.6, 39.2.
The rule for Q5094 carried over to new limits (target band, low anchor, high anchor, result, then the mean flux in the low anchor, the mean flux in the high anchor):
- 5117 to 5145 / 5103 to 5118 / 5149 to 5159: 0.088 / 38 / 43.6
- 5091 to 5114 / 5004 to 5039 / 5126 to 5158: 0.030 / 37.1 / 39.3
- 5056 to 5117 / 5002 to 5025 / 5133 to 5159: 0.015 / 37.2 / 39.7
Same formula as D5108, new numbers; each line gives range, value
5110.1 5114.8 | 41.6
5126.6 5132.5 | 38.9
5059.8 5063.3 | 40.2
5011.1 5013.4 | 33.8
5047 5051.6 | 32.6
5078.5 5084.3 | 40.7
